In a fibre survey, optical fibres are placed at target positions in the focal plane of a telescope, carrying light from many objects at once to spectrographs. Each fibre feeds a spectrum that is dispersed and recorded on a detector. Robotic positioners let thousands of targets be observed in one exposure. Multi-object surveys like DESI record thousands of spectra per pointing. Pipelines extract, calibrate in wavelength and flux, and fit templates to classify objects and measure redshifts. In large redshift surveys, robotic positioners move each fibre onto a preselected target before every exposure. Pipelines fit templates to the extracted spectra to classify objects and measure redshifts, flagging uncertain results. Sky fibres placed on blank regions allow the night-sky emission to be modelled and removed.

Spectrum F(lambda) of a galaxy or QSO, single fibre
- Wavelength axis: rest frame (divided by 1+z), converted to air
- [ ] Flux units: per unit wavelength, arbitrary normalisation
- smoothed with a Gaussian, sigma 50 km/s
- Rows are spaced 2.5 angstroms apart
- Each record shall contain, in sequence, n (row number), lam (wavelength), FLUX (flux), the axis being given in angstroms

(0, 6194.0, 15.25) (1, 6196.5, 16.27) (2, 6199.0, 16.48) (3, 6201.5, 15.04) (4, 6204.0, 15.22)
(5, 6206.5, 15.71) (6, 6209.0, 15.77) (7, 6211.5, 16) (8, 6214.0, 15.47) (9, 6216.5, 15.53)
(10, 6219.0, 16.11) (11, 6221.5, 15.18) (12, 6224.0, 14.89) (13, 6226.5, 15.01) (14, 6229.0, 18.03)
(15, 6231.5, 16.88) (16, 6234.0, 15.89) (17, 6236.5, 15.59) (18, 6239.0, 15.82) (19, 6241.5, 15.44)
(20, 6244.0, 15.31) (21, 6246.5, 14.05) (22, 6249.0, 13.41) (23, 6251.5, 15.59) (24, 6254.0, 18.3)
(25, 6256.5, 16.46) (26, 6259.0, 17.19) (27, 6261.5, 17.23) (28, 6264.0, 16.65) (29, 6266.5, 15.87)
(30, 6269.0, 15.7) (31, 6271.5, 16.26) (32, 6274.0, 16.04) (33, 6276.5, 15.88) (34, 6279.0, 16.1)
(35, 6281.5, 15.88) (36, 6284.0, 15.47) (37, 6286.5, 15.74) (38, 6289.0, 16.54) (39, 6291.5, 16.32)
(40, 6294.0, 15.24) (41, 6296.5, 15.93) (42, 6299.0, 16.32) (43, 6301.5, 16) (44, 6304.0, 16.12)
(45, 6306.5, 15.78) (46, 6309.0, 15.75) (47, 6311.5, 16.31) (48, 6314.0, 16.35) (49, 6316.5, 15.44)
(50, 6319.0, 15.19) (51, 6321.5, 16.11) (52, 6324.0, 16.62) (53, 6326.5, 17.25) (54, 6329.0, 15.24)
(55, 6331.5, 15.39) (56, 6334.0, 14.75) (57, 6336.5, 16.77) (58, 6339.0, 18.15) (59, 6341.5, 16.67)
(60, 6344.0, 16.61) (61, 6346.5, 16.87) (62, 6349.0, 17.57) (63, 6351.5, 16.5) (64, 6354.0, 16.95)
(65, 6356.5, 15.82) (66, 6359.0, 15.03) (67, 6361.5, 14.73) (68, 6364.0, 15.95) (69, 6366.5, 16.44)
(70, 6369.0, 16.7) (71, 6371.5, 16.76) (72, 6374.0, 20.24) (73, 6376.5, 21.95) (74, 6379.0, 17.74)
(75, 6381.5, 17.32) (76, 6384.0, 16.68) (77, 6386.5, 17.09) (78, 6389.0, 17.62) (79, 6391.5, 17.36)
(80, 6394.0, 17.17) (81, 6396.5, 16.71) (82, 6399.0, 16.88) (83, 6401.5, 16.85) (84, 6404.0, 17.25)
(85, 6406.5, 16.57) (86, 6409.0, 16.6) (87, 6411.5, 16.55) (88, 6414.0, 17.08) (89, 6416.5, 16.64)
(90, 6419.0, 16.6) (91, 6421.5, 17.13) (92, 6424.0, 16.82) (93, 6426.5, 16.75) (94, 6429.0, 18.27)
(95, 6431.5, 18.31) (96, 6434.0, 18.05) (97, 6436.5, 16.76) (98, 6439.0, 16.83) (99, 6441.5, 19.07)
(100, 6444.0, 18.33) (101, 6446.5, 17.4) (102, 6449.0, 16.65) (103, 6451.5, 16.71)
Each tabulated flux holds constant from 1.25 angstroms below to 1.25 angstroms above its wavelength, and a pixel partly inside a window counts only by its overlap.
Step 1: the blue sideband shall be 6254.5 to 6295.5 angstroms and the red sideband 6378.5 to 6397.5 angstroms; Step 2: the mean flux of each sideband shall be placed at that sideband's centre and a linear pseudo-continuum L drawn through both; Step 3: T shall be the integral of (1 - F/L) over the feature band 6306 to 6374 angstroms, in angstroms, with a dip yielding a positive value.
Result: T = 1.96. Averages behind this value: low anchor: 16.2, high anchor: 17.2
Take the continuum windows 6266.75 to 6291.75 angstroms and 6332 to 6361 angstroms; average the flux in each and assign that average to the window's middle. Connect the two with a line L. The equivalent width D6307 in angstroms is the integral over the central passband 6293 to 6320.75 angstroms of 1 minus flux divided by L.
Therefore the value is 0.5 angstroms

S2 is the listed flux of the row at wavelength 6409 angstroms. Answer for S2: 16.6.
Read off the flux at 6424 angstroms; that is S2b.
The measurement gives 16.82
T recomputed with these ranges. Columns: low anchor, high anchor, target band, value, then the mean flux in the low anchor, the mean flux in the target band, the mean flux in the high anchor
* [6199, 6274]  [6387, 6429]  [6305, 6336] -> 1.0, 15.9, 15.9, 17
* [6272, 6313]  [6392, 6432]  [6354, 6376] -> -0.1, 16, 16.7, 17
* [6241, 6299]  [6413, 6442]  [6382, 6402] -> -0.1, 16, 17.1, 17.3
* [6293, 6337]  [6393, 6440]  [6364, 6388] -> -1.7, 15.9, 17.8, 17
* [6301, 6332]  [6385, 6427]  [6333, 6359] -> -0.5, 16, 16.6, 16.9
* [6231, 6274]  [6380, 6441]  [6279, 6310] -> 0.6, 16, 15.9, 17.1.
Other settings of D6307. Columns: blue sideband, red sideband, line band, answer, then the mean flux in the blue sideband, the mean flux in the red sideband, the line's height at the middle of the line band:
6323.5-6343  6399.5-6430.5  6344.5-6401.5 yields -1.53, 16.3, 16.9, 16.6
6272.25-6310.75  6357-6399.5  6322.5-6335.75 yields 0.48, 15.9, 17.2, 16.5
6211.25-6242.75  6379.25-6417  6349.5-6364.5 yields 0.71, 15.8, 17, 16.7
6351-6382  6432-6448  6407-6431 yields 0.81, 17.1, 17.7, 17.6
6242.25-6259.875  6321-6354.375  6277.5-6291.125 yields 0.05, 15.7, 16.5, 16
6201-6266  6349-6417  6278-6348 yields 1.54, 15.8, 17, 16.5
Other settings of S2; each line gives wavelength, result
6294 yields 15.24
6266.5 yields 15.87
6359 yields 15.03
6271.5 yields 16.26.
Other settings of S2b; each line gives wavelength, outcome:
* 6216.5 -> 15.53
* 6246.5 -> 14.05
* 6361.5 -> 14.73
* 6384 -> 16.68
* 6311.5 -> 16.31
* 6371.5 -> 16.76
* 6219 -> 16.11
